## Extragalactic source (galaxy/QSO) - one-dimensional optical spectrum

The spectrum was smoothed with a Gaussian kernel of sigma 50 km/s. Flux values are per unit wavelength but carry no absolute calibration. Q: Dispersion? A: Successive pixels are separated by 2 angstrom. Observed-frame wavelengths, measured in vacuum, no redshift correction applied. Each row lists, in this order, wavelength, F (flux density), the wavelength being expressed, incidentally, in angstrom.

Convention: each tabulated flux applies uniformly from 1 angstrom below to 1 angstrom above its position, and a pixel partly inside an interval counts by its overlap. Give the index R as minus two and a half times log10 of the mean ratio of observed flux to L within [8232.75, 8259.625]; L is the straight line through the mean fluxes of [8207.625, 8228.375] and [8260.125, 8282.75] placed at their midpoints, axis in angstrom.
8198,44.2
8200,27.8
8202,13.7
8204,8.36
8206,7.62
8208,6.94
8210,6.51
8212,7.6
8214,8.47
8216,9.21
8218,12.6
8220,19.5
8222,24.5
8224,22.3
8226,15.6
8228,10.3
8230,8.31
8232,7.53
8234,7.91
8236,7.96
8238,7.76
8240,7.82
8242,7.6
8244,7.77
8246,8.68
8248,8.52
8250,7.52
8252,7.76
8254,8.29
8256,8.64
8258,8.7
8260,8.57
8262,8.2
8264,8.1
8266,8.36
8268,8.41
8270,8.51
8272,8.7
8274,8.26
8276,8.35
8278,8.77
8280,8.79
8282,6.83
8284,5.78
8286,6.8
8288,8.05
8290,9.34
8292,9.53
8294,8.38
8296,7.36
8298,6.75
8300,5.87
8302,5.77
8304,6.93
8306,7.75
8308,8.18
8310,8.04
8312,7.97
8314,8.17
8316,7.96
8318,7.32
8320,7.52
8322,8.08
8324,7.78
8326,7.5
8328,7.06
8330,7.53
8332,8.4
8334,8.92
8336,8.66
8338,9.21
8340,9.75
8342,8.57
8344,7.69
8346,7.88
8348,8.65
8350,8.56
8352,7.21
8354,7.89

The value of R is 0.30 mag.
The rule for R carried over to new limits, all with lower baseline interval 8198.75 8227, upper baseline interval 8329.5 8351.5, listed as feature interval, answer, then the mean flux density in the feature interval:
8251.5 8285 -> 0.38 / 8.18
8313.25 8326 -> 0.21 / 7.77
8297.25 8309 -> 0.41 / 6.88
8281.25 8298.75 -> 0.35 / 7.67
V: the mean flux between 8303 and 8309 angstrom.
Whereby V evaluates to 7.62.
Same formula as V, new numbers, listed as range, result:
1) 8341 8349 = 8.2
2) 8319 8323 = 7.8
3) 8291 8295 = 8.96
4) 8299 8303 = 5.82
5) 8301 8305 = 6.35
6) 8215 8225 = 17.6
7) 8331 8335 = 8.66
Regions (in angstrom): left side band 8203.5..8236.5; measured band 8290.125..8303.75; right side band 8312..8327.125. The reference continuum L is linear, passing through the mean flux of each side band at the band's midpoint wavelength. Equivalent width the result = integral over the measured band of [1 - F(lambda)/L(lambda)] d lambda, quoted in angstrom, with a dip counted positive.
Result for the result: 1.9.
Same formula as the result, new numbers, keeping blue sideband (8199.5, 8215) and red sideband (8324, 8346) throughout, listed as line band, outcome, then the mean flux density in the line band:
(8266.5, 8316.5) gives 6.50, 7.81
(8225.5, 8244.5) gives 2.29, 8.71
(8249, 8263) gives 1.92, 8.24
